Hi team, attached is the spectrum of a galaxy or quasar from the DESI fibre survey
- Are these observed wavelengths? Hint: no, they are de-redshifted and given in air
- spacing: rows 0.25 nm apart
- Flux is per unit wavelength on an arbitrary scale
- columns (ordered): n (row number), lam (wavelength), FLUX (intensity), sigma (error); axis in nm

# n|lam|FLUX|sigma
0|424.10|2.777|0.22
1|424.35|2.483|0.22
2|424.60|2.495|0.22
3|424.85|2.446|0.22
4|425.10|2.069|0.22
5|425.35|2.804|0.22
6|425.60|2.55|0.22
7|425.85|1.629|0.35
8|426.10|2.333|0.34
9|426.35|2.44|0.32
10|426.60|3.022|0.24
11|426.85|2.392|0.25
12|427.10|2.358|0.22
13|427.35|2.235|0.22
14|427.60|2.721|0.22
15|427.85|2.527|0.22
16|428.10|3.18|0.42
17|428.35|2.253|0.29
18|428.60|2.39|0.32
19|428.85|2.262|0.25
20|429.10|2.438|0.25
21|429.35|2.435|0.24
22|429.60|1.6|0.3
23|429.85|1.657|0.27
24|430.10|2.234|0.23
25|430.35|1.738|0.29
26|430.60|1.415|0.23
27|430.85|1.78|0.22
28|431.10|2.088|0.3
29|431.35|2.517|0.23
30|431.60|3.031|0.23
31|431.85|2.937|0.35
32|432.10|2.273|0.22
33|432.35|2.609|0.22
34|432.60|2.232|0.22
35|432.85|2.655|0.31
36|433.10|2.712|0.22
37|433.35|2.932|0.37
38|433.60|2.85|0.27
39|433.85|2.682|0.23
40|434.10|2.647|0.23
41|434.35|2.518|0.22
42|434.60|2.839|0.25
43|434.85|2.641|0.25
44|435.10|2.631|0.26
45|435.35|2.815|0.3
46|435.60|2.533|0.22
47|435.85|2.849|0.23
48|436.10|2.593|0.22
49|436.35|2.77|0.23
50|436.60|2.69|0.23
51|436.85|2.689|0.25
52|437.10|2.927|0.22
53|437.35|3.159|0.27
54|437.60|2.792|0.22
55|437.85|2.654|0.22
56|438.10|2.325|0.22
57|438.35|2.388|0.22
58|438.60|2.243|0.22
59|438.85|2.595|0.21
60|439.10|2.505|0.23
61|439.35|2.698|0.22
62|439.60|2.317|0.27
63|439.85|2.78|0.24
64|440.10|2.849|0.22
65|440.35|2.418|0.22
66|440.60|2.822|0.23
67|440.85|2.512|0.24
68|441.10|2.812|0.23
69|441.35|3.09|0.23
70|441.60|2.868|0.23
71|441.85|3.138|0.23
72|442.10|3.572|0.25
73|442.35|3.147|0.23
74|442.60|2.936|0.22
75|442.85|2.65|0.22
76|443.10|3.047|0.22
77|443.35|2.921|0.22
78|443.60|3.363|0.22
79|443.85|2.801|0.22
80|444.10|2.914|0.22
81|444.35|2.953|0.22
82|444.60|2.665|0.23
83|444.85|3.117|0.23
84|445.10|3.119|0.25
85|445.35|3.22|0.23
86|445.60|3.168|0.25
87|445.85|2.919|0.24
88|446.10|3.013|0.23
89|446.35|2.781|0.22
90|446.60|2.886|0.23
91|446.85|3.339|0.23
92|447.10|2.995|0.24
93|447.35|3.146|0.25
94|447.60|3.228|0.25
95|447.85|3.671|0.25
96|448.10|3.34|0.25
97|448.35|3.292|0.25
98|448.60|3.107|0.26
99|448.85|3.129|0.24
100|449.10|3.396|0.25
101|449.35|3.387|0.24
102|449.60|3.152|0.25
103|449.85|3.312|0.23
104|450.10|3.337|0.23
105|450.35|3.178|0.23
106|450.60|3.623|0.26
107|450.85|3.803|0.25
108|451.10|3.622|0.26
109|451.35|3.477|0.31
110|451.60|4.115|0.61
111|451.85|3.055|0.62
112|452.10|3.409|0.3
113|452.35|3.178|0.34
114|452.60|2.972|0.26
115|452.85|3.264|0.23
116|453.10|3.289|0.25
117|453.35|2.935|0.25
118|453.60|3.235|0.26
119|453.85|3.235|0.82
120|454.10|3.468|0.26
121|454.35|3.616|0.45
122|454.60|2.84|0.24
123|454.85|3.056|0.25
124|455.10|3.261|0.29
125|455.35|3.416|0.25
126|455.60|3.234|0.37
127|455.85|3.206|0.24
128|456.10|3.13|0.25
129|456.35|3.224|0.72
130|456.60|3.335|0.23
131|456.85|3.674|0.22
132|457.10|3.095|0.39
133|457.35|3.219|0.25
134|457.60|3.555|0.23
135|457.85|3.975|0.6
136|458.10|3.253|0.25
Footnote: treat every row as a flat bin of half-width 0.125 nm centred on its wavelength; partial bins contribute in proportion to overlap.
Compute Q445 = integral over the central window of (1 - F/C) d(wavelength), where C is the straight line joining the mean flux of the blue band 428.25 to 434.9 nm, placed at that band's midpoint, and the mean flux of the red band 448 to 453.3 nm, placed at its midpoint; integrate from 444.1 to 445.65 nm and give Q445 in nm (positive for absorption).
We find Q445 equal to 0.02 nm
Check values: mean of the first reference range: 2.38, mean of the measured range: 3.02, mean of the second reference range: 3.35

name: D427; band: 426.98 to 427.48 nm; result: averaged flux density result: 2.3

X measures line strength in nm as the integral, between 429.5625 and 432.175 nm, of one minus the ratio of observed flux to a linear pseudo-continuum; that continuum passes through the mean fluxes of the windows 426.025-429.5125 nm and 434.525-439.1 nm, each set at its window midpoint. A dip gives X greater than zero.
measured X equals 0.43 nm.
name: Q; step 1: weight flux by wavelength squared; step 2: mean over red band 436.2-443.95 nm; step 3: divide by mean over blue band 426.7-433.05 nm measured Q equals 1.26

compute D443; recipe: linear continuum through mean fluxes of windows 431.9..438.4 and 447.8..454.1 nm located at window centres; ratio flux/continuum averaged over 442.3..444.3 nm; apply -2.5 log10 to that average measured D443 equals 0.02 mag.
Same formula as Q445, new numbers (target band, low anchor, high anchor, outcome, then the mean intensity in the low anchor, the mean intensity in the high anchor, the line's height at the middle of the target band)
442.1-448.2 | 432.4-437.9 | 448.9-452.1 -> 0.242 nm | 2.72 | 3.45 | 3.19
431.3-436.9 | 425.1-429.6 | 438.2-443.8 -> -0.145 nm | 2.43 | 2.8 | 2.62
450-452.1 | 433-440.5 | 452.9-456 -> -0.267 nm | 2.67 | 3.23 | 3.12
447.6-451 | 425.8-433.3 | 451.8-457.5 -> -0.349 nm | 2.35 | 3.24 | 3.05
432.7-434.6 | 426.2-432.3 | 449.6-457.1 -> -0.153 nm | 2.33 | 3.32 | 2.51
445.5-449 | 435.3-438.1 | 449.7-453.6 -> 0.043 nm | 2.75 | 3.37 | 3.18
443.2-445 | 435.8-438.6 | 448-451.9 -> 0.063 nm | 2.69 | 3.4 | 3.07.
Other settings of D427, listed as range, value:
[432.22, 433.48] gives 2.63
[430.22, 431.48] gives 1.91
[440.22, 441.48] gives 2.73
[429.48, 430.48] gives 1.81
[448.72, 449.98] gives 3.27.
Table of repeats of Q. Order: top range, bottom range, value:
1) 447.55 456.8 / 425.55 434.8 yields 1.52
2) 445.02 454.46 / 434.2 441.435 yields 1.30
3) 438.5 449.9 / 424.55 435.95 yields 1.30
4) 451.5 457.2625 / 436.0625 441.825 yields 1.30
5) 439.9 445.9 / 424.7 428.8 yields 1.30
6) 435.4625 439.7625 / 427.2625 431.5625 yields 1.23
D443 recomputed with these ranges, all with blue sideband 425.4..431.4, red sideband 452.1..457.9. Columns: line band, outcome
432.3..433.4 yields -0.076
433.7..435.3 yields -0.074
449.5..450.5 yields -0.060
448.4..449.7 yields -0.067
